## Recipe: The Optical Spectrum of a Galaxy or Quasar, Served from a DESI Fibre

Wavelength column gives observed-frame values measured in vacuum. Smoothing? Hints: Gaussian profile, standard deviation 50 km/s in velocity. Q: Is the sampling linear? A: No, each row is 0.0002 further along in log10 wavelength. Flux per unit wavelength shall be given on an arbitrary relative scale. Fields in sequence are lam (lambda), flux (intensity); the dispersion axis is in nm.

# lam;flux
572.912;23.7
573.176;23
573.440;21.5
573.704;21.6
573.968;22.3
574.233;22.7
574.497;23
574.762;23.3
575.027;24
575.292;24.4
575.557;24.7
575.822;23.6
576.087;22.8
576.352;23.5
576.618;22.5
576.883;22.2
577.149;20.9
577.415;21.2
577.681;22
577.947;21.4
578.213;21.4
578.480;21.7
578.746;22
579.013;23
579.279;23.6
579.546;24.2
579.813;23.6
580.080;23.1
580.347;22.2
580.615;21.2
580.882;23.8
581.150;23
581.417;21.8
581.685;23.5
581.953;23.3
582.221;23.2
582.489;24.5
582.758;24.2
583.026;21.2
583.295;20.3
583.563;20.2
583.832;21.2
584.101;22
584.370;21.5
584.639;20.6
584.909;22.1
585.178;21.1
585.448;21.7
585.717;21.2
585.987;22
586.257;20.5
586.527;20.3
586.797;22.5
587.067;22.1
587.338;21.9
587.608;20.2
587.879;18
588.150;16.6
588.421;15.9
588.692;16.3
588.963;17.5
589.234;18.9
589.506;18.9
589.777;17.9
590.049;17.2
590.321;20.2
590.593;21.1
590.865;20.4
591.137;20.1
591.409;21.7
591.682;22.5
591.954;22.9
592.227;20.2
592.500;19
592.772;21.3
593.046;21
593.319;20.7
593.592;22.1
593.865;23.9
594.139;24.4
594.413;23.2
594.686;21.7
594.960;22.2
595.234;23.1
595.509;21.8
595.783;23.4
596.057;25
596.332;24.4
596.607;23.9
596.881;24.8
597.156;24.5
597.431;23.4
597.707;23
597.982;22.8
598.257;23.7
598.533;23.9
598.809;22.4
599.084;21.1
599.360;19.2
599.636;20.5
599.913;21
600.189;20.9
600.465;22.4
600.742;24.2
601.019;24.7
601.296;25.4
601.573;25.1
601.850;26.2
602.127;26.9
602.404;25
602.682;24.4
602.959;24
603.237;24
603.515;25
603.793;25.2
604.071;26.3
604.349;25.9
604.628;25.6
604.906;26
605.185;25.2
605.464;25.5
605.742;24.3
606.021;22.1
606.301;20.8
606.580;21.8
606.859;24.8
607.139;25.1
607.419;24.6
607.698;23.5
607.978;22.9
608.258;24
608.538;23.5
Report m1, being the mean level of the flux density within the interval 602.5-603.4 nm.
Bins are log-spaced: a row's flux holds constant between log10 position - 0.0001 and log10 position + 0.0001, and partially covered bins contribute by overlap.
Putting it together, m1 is 24.2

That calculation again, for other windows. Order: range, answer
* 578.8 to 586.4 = 22.3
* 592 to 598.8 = 22.8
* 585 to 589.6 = 19.8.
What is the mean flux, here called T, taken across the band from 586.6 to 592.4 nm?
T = 19.7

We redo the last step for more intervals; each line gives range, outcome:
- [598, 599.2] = 22.8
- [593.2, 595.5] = 22.6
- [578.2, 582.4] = 22.8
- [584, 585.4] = 21.5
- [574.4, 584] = 22.7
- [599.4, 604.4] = 24.2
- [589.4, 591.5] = 19.7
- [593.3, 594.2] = 22.9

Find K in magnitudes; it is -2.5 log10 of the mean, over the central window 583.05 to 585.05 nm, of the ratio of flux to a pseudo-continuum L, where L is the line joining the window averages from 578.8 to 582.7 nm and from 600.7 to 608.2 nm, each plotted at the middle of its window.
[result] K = 0.108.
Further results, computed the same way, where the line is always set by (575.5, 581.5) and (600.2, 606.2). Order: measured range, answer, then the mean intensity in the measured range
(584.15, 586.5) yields 0.091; 21.3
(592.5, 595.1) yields 0.087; 22.1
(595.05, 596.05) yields 0.050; 23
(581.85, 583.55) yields 0.017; 22.6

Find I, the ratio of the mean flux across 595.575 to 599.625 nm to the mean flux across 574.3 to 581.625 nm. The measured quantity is 1.02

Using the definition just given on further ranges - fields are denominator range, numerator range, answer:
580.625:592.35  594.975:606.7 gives 1.14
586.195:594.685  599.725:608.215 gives 1.19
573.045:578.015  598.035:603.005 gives 1.03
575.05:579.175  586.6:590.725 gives 0.84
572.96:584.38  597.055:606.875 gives 1.05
